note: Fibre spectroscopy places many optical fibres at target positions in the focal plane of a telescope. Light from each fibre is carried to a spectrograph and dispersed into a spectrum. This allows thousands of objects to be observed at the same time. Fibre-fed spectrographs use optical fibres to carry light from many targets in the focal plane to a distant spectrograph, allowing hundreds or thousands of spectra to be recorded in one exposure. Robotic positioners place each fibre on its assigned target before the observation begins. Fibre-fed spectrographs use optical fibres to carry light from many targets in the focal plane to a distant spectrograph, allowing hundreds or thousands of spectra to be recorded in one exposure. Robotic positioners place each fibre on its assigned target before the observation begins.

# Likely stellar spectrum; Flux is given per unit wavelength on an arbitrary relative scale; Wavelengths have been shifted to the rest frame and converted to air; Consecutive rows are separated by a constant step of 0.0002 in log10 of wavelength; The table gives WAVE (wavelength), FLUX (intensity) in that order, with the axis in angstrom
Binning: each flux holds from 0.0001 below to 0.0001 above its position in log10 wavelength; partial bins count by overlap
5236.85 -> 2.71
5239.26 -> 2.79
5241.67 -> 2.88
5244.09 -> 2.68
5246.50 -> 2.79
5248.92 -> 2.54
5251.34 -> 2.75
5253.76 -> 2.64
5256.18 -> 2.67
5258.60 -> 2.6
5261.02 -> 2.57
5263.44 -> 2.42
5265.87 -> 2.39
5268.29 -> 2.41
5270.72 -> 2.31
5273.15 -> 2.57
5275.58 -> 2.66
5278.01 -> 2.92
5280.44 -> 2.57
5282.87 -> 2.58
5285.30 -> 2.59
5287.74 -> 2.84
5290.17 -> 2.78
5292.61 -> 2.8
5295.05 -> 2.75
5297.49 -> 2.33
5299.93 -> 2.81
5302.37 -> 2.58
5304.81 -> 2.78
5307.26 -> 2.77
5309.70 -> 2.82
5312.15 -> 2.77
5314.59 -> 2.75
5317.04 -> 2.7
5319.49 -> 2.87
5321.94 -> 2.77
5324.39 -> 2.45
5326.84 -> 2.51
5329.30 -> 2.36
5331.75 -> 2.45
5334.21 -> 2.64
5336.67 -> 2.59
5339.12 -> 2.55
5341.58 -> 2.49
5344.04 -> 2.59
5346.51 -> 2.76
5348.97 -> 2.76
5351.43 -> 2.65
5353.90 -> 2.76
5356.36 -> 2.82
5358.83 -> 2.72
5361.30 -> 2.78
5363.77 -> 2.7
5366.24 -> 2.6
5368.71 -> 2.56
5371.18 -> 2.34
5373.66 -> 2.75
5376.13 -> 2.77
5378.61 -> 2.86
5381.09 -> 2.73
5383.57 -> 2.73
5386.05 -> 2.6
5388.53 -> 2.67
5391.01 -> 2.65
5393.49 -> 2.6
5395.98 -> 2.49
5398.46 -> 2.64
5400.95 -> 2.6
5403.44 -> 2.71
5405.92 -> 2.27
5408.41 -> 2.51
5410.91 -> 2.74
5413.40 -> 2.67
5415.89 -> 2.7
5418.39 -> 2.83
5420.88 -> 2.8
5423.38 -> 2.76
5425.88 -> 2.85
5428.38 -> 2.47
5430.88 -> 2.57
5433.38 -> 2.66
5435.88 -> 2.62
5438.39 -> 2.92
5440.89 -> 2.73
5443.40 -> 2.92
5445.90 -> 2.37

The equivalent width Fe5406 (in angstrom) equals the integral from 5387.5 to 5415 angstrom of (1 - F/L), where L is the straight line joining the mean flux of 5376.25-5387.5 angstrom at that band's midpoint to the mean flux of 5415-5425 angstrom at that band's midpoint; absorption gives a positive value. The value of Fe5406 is 1.58 angstrom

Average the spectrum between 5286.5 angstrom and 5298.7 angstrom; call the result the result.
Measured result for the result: 2.7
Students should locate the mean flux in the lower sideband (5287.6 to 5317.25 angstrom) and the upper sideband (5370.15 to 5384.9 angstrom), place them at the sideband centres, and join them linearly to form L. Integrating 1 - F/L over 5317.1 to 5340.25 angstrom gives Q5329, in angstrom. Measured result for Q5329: 1.1 angstrom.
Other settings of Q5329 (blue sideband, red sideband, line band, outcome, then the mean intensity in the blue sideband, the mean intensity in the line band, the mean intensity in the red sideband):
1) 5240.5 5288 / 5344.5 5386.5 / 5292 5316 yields -0.6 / 2.61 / 2.71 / 2.7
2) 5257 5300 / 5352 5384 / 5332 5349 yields 0.4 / 2.6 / 2.61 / 2.7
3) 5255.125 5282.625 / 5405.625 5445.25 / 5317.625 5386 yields -0.6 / 2.55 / 2.65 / 2.69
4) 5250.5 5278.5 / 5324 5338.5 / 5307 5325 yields -1.6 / 2.56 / 2.75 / 2.51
